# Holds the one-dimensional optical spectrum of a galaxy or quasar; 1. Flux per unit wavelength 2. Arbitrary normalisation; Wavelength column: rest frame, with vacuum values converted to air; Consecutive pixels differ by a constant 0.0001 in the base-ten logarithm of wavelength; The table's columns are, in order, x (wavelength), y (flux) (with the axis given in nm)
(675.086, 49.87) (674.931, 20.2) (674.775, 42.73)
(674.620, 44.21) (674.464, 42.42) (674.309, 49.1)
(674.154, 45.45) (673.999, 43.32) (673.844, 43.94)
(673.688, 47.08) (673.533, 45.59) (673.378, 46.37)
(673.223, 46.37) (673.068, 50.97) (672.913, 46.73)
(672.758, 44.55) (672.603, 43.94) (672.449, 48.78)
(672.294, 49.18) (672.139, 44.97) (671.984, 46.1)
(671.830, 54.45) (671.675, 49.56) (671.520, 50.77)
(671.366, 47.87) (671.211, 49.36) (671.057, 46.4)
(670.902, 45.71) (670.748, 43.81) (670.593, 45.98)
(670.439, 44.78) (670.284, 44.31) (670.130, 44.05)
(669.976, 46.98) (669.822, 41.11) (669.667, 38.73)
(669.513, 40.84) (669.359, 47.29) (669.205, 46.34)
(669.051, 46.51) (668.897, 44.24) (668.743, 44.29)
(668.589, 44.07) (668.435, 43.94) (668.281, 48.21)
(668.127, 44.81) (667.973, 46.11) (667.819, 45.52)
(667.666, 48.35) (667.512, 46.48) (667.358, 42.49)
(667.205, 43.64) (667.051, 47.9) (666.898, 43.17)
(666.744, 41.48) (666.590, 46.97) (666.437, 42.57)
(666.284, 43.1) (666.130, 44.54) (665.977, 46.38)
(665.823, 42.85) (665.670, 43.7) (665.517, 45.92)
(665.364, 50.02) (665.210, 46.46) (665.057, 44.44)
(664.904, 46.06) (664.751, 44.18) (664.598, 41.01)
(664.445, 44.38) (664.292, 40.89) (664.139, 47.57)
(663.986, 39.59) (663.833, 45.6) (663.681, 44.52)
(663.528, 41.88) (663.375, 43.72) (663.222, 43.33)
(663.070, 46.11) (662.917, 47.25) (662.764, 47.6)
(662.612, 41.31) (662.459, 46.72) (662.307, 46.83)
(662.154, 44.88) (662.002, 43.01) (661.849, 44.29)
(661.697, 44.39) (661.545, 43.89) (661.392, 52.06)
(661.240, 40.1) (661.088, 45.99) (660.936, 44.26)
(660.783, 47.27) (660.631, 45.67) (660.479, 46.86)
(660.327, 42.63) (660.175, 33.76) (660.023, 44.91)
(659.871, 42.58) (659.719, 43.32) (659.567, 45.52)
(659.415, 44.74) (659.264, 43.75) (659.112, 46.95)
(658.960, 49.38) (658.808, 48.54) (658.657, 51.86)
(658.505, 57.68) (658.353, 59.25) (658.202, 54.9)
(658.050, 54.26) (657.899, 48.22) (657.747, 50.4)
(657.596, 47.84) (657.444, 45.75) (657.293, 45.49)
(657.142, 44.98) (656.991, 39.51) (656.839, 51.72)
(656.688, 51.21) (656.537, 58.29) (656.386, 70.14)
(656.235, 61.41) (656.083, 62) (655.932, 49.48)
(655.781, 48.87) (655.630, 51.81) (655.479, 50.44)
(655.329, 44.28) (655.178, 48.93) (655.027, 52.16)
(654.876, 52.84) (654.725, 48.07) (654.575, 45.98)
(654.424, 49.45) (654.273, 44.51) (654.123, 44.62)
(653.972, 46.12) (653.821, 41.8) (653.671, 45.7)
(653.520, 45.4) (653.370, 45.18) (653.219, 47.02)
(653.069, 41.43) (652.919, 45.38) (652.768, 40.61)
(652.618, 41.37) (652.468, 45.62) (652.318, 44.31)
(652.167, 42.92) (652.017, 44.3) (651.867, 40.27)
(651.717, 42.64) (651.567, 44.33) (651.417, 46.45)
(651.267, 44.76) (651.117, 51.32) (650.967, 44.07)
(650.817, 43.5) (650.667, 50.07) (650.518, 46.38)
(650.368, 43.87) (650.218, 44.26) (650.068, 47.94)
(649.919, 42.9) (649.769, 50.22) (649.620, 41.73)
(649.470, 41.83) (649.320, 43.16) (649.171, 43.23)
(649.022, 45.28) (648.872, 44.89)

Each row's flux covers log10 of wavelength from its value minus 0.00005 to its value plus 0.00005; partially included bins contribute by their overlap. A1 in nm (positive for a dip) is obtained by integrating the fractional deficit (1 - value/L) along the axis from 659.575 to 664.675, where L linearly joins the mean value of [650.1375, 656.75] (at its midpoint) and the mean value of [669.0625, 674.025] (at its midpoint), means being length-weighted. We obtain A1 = 0.293 nm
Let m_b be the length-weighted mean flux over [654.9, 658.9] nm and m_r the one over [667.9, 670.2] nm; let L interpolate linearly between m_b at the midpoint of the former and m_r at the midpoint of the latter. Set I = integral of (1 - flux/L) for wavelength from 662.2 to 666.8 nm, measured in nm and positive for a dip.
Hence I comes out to 0.26 nm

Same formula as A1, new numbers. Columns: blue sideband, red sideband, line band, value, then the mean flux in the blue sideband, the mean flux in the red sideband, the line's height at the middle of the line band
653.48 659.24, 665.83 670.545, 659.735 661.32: 0.16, 50.2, 44.6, 48.3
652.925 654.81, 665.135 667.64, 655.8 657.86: -0.30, 45.5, 44.9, 45.3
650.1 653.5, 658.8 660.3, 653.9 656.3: -0.30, 44.6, 44.1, 44.4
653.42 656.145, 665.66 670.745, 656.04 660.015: -0.26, 48.4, 44.6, 47.5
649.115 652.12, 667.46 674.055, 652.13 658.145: -0.44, 44.9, 46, 45.1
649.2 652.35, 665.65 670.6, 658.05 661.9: -0.18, 44.8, 44.6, 44.7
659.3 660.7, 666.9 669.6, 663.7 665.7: -0.01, 43.4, 45.3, 44.5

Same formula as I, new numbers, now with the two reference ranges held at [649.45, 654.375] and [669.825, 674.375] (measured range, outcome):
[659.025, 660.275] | 0.06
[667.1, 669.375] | 0.04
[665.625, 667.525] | 0.08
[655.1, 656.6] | -0.31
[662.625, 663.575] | 0.02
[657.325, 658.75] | -0.21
